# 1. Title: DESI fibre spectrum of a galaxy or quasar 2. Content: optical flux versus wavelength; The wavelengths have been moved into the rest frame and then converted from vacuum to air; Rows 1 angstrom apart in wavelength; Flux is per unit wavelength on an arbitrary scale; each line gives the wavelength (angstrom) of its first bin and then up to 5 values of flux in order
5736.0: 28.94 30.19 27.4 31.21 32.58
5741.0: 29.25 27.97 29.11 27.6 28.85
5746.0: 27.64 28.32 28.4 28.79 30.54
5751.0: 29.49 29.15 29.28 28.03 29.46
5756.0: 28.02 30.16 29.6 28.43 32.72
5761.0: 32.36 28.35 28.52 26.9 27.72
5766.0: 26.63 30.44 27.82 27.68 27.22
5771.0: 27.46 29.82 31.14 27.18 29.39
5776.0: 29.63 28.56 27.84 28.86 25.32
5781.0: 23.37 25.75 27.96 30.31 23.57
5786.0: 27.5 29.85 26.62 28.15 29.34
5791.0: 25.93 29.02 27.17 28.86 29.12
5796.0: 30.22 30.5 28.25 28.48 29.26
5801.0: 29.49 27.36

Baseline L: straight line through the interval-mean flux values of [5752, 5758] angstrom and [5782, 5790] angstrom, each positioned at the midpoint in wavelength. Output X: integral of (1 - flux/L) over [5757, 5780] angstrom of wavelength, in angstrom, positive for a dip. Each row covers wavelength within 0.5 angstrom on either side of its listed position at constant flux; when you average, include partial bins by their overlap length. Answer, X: -0.3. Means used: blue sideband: 29.1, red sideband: 27.7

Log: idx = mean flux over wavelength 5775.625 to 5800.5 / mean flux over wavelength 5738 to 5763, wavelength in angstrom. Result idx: 0.95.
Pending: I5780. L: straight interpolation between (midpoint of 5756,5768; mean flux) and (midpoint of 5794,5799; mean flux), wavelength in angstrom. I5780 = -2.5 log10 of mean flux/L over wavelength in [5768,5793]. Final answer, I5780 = 0.06 mag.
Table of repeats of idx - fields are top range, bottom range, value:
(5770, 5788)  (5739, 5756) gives 0.96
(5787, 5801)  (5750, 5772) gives 0.99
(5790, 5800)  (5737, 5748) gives 0.99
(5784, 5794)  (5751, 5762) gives 0.93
